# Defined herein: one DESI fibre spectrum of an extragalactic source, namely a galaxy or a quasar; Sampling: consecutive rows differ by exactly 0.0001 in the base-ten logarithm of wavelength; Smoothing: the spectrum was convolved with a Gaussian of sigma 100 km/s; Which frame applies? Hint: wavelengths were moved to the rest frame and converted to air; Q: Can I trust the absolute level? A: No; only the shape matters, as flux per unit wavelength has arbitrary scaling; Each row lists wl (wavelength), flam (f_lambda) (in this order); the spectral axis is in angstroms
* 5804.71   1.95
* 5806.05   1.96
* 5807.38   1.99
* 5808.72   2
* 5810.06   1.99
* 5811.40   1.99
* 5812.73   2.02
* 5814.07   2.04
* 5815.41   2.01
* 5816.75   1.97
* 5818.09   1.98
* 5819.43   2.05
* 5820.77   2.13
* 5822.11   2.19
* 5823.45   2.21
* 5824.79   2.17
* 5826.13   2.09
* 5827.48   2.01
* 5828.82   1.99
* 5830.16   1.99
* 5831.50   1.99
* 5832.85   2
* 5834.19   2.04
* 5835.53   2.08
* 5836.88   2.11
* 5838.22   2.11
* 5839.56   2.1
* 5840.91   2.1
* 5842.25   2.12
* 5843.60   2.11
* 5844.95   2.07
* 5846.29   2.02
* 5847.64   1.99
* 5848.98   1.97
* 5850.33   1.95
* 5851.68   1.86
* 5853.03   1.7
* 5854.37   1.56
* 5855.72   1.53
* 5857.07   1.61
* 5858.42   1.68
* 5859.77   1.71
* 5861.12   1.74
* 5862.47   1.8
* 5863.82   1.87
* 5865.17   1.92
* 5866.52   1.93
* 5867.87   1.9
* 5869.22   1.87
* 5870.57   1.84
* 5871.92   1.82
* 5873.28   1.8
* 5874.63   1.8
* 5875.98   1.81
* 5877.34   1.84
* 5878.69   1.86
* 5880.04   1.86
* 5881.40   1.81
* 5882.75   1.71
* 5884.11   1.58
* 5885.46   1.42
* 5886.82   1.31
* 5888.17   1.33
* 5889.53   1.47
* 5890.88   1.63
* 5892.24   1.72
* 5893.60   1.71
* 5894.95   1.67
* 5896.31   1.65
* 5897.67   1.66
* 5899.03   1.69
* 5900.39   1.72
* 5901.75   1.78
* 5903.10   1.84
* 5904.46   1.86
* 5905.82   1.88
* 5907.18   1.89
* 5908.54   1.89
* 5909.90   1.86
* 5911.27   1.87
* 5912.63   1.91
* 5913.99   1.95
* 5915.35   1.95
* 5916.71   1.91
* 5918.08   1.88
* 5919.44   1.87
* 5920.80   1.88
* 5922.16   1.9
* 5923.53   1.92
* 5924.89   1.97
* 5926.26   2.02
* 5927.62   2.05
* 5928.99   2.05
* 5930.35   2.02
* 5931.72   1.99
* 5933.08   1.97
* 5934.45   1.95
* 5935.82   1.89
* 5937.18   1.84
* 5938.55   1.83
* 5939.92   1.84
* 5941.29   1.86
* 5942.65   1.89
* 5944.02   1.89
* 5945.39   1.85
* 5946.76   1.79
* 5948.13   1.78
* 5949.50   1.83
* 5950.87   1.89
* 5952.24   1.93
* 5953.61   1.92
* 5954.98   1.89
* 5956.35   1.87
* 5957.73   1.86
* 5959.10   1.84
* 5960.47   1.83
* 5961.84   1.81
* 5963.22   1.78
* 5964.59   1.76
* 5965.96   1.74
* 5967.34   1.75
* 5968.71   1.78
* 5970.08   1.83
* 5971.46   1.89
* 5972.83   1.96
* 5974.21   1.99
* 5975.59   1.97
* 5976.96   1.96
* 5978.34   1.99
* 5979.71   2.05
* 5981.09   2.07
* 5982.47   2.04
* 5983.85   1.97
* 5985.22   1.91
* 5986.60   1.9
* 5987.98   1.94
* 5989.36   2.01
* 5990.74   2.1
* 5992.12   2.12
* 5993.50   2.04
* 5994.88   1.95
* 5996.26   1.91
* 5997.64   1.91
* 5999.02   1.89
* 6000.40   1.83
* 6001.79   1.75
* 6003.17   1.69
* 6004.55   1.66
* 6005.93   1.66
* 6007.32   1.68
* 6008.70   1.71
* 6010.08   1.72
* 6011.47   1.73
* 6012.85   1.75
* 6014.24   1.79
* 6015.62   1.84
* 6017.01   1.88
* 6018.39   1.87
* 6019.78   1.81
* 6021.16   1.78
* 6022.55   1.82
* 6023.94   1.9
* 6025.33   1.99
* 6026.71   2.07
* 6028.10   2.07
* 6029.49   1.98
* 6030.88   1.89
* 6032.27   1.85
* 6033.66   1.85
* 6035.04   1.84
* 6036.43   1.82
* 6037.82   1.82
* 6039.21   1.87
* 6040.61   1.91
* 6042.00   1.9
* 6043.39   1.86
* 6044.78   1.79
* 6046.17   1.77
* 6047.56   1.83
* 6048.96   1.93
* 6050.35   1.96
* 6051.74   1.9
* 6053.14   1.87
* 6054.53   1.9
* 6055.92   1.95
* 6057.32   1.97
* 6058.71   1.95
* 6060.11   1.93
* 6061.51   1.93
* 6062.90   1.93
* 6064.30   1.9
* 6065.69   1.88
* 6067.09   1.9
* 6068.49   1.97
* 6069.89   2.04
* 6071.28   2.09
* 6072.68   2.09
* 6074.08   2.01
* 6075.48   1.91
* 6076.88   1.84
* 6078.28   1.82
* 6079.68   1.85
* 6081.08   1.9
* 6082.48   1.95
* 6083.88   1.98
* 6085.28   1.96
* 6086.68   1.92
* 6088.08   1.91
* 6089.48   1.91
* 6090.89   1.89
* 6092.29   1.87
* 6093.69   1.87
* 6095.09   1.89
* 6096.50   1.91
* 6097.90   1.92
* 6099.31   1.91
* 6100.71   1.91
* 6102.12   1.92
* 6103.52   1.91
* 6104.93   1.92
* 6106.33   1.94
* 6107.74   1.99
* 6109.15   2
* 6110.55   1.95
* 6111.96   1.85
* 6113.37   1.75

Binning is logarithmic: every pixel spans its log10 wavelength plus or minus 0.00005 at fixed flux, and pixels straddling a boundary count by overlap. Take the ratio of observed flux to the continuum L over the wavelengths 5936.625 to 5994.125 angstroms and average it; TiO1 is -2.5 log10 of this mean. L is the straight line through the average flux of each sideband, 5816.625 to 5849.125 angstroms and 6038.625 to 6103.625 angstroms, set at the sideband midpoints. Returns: 0.05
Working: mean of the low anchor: 2.07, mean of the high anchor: 1.91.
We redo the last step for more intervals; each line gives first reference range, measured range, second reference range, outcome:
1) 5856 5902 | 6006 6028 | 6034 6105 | 0.02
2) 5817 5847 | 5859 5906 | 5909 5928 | 0.15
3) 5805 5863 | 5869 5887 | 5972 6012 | 0.12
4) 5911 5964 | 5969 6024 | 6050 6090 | 0.02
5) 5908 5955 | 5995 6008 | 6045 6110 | 0.08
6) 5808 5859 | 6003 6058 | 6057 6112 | 0.05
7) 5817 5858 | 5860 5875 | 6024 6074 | 0.08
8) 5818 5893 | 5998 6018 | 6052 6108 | 0.09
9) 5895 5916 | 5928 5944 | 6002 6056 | -0.06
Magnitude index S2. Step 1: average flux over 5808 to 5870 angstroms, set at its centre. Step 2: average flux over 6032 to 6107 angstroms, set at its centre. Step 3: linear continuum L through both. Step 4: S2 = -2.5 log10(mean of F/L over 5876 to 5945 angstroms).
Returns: 0.07 mag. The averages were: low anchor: 1.96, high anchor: 1.91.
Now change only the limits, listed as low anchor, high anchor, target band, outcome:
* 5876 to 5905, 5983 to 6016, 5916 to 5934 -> -0.13 mag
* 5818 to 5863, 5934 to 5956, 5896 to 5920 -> 0.04 mag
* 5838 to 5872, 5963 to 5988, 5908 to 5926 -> -0.01 mag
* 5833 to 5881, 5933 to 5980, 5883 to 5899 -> 0.20 mag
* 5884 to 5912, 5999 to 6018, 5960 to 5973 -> -0.05 mag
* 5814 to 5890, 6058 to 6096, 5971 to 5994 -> -0.05 mag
